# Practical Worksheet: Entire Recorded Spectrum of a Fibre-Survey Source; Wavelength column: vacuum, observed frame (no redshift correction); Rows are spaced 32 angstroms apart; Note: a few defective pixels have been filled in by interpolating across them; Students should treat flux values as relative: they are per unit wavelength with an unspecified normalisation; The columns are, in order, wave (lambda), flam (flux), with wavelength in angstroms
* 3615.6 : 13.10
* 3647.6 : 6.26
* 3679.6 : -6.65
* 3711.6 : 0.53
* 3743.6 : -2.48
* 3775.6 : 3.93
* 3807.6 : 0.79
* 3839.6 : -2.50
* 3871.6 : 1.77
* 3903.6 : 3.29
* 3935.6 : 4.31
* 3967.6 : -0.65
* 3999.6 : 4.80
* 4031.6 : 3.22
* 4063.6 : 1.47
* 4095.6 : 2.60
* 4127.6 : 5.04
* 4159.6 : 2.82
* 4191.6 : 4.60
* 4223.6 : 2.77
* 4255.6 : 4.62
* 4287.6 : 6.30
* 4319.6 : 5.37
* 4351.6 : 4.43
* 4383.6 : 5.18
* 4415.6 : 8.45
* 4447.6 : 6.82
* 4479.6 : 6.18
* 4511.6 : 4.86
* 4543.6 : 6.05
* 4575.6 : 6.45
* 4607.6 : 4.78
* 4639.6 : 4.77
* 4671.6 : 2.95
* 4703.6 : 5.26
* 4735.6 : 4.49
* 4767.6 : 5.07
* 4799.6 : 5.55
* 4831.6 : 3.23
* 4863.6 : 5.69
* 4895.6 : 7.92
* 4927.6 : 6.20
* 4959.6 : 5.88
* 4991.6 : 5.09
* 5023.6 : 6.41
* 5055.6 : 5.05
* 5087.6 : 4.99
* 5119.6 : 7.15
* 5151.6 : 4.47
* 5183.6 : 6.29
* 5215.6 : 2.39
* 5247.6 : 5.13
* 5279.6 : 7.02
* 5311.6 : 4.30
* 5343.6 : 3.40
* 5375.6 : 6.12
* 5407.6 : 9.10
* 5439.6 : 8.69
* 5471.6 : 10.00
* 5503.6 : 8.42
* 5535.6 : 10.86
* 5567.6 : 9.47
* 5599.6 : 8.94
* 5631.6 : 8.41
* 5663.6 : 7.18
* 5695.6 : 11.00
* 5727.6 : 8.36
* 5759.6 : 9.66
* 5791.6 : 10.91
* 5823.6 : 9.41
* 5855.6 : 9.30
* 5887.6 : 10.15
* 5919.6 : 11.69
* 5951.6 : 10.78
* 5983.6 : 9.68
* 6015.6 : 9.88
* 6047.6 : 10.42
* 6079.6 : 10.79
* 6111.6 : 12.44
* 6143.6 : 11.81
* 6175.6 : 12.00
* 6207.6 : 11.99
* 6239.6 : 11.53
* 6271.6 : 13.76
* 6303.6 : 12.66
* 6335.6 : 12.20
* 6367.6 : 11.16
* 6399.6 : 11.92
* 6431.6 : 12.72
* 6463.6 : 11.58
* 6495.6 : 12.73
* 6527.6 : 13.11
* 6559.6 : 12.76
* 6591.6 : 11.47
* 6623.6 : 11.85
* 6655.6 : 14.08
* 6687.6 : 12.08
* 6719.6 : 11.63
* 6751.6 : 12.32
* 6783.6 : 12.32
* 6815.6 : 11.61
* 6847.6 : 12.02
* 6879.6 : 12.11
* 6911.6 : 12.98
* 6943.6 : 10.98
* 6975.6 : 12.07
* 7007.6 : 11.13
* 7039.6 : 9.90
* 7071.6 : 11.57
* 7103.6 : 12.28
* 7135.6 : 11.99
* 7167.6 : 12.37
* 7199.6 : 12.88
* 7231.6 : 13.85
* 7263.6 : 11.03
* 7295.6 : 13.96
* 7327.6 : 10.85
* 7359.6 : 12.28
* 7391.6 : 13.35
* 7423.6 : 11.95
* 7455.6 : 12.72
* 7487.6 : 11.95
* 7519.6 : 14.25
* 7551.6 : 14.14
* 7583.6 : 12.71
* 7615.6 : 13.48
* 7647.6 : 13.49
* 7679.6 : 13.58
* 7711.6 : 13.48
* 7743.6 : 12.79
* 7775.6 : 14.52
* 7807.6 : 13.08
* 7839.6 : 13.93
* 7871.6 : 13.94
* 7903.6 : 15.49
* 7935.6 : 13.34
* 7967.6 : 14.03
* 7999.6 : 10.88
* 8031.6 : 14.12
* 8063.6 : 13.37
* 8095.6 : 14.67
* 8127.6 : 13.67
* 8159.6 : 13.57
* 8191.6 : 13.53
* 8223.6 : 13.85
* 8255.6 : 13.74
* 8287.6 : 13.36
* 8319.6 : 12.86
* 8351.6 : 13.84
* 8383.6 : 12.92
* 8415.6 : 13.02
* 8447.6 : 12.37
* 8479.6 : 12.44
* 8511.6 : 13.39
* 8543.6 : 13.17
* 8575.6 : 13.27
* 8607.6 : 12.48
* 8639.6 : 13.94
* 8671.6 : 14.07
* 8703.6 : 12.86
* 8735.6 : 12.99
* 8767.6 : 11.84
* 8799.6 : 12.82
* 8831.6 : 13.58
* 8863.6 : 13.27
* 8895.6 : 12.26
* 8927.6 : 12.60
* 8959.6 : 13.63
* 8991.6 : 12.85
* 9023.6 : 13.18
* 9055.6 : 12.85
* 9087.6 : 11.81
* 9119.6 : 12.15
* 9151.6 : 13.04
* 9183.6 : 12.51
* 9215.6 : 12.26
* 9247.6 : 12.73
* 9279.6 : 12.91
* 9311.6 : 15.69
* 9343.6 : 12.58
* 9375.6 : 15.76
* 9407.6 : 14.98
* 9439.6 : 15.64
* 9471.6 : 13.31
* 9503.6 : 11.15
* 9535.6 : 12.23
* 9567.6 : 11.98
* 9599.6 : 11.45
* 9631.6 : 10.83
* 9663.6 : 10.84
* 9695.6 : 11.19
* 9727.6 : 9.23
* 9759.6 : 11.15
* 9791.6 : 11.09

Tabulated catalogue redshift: 0.36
